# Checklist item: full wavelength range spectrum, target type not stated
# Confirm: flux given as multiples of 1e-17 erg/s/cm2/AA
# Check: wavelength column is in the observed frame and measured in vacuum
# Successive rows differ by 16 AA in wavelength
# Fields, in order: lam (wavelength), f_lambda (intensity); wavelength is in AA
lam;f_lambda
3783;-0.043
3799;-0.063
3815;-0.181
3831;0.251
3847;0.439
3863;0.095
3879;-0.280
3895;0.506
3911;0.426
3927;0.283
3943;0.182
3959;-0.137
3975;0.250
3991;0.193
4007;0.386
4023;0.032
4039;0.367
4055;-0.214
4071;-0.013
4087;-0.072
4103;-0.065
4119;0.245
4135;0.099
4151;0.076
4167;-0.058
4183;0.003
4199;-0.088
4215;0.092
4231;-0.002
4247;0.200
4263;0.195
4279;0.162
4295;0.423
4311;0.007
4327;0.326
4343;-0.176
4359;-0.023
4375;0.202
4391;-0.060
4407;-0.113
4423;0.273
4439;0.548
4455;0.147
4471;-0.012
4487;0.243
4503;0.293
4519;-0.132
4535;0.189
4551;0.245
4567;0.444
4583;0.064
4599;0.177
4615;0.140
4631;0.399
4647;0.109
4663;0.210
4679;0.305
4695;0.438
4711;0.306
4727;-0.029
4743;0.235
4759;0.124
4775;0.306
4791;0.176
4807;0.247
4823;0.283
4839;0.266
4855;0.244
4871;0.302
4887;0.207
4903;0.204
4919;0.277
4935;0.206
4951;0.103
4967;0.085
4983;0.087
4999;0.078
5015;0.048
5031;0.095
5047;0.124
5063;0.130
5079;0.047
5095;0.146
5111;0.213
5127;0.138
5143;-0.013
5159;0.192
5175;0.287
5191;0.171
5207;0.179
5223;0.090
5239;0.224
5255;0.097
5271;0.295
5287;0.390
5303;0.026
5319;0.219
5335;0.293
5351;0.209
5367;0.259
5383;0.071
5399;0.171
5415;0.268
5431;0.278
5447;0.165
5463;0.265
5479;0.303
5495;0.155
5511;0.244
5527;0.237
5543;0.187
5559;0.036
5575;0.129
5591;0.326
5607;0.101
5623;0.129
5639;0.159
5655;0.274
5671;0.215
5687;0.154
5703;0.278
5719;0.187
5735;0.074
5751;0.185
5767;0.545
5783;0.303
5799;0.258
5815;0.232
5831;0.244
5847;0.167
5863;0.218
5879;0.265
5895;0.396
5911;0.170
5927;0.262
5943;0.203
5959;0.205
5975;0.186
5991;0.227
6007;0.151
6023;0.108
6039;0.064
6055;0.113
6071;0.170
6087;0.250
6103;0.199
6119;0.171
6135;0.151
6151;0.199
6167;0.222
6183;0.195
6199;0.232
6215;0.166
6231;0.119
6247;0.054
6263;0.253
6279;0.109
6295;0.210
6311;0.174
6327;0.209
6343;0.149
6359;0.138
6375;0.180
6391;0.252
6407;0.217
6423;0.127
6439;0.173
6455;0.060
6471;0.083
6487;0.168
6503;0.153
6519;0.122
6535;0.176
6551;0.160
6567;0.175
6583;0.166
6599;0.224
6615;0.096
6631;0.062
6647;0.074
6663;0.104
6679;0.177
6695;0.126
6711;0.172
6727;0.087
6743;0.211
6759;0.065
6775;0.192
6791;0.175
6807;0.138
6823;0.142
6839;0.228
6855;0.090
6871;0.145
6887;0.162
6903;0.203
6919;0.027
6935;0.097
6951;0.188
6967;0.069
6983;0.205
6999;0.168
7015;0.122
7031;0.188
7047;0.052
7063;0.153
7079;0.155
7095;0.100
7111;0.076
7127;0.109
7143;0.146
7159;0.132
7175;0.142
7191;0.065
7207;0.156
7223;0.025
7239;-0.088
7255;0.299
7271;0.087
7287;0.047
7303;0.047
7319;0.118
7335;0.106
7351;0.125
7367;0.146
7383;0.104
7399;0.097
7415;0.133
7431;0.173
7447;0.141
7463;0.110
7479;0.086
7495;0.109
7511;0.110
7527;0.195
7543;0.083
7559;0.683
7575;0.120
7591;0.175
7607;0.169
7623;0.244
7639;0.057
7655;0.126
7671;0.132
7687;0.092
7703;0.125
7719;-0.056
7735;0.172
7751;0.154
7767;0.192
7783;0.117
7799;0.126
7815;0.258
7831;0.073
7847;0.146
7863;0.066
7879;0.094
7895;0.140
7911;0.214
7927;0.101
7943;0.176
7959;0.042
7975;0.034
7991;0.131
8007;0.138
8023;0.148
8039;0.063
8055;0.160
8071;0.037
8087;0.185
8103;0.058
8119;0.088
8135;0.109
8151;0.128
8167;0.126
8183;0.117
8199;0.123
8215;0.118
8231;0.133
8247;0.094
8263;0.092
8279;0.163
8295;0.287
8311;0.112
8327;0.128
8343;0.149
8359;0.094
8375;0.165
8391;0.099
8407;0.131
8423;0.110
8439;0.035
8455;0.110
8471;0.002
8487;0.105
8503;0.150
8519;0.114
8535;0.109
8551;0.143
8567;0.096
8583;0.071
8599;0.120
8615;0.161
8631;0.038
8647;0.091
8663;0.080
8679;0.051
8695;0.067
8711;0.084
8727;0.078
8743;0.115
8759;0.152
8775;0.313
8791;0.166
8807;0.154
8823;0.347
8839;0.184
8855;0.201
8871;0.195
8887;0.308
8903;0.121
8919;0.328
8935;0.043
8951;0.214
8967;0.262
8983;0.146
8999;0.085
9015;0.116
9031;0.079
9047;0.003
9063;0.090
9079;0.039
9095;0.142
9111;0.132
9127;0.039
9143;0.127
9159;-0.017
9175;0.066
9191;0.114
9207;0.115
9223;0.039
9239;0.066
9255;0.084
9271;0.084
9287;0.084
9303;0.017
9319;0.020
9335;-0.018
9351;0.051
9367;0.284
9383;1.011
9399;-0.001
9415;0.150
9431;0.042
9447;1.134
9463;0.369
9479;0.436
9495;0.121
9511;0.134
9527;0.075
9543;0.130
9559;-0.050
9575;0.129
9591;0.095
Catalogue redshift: 0.151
